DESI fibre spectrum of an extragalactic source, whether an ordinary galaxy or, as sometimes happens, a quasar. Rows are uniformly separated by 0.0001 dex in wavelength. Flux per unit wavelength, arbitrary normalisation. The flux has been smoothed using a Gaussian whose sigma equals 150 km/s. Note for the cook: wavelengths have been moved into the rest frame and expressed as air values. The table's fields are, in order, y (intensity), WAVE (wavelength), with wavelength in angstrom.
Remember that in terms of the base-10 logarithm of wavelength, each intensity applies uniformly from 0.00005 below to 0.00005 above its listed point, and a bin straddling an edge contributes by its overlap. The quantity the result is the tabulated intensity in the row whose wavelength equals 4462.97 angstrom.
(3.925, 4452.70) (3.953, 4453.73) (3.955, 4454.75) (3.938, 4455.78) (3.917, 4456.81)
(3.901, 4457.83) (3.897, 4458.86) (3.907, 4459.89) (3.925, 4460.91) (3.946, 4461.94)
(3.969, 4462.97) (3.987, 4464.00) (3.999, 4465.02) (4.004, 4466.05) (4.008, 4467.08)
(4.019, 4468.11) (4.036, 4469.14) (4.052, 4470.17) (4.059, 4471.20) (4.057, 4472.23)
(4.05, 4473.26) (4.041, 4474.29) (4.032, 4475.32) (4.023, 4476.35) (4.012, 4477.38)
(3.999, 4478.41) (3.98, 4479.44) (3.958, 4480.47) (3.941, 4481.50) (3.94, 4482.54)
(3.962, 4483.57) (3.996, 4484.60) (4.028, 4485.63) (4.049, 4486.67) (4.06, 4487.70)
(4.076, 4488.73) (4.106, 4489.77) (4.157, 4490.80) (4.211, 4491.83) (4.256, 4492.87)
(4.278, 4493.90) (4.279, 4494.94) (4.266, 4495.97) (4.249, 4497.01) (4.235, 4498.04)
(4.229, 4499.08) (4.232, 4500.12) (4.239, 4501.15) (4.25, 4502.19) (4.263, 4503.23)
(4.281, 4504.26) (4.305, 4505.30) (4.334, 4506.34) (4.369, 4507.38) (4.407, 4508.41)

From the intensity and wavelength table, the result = 3.969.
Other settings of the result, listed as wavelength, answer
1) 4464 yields 3.987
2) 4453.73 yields 3.953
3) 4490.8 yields 4.157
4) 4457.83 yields 3.901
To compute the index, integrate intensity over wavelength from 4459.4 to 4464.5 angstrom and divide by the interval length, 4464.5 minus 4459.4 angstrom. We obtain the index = 3.95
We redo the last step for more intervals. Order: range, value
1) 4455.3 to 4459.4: 3.91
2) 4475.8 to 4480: 4.01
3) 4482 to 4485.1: 3.96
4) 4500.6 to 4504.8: 4.26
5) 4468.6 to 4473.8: 4.05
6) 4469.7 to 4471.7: 4.05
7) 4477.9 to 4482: 3.97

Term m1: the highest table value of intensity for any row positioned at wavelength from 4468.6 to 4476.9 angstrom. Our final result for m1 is 4.059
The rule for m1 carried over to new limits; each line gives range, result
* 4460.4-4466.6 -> 4.004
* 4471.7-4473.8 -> 4.057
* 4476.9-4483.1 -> 4.012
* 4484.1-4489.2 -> 4.076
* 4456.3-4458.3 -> 3.917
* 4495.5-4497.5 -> 4.266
